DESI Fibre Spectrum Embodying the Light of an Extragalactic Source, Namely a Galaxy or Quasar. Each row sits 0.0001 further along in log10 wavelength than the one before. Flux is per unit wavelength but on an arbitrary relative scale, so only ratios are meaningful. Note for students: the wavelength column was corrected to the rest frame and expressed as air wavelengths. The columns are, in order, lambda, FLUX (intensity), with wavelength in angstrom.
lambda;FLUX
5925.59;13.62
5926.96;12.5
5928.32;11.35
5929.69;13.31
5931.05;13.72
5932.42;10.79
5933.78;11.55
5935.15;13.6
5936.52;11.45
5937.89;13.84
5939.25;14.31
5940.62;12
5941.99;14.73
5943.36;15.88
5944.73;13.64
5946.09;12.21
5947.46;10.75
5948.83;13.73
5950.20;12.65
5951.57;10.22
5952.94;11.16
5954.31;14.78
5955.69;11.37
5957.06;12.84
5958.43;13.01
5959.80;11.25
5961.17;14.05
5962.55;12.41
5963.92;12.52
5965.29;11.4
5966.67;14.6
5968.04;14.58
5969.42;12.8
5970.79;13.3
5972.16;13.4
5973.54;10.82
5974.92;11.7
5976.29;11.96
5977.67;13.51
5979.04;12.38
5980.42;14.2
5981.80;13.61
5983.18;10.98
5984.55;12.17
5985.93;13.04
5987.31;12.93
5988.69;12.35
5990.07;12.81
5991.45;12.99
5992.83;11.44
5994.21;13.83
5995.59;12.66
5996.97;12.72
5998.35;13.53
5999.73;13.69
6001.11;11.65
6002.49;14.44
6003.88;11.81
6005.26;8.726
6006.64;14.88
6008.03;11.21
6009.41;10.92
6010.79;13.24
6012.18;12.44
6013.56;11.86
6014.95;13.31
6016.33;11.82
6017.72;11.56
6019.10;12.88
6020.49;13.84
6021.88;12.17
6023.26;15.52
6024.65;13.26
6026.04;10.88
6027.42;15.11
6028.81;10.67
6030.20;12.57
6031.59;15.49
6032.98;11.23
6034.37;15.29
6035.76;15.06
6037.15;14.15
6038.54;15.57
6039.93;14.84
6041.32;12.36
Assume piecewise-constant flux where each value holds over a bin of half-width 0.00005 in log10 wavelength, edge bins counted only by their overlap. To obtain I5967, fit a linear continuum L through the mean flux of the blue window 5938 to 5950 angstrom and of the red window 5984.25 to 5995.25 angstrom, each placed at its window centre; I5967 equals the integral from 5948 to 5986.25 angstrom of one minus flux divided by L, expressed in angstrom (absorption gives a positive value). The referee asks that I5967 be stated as 1.2 angstrom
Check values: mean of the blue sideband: 13.4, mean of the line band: 12.6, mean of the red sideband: 12.7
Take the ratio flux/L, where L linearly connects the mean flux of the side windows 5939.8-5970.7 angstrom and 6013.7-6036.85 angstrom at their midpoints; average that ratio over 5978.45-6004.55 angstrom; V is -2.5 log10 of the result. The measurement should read 0.02 mag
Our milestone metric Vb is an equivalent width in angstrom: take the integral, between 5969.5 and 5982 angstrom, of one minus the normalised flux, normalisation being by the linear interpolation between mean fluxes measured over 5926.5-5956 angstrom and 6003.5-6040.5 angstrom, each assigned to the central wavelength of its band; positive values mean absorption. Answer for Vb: 0.1 angstrom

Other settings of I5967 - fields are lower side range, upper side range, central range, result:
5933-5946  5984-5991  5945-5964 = 1.1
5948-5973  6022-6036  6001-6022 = 1.5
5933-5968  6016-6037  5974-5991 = 0.5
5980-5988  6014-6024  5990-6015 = 0.7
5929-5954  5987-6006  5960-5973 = -0.5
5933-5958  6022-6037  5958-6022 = 2.6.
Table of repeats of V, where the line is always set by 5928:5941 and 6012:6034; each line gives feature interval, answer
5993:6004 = -0.02 mag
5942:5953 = -0.01 mag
